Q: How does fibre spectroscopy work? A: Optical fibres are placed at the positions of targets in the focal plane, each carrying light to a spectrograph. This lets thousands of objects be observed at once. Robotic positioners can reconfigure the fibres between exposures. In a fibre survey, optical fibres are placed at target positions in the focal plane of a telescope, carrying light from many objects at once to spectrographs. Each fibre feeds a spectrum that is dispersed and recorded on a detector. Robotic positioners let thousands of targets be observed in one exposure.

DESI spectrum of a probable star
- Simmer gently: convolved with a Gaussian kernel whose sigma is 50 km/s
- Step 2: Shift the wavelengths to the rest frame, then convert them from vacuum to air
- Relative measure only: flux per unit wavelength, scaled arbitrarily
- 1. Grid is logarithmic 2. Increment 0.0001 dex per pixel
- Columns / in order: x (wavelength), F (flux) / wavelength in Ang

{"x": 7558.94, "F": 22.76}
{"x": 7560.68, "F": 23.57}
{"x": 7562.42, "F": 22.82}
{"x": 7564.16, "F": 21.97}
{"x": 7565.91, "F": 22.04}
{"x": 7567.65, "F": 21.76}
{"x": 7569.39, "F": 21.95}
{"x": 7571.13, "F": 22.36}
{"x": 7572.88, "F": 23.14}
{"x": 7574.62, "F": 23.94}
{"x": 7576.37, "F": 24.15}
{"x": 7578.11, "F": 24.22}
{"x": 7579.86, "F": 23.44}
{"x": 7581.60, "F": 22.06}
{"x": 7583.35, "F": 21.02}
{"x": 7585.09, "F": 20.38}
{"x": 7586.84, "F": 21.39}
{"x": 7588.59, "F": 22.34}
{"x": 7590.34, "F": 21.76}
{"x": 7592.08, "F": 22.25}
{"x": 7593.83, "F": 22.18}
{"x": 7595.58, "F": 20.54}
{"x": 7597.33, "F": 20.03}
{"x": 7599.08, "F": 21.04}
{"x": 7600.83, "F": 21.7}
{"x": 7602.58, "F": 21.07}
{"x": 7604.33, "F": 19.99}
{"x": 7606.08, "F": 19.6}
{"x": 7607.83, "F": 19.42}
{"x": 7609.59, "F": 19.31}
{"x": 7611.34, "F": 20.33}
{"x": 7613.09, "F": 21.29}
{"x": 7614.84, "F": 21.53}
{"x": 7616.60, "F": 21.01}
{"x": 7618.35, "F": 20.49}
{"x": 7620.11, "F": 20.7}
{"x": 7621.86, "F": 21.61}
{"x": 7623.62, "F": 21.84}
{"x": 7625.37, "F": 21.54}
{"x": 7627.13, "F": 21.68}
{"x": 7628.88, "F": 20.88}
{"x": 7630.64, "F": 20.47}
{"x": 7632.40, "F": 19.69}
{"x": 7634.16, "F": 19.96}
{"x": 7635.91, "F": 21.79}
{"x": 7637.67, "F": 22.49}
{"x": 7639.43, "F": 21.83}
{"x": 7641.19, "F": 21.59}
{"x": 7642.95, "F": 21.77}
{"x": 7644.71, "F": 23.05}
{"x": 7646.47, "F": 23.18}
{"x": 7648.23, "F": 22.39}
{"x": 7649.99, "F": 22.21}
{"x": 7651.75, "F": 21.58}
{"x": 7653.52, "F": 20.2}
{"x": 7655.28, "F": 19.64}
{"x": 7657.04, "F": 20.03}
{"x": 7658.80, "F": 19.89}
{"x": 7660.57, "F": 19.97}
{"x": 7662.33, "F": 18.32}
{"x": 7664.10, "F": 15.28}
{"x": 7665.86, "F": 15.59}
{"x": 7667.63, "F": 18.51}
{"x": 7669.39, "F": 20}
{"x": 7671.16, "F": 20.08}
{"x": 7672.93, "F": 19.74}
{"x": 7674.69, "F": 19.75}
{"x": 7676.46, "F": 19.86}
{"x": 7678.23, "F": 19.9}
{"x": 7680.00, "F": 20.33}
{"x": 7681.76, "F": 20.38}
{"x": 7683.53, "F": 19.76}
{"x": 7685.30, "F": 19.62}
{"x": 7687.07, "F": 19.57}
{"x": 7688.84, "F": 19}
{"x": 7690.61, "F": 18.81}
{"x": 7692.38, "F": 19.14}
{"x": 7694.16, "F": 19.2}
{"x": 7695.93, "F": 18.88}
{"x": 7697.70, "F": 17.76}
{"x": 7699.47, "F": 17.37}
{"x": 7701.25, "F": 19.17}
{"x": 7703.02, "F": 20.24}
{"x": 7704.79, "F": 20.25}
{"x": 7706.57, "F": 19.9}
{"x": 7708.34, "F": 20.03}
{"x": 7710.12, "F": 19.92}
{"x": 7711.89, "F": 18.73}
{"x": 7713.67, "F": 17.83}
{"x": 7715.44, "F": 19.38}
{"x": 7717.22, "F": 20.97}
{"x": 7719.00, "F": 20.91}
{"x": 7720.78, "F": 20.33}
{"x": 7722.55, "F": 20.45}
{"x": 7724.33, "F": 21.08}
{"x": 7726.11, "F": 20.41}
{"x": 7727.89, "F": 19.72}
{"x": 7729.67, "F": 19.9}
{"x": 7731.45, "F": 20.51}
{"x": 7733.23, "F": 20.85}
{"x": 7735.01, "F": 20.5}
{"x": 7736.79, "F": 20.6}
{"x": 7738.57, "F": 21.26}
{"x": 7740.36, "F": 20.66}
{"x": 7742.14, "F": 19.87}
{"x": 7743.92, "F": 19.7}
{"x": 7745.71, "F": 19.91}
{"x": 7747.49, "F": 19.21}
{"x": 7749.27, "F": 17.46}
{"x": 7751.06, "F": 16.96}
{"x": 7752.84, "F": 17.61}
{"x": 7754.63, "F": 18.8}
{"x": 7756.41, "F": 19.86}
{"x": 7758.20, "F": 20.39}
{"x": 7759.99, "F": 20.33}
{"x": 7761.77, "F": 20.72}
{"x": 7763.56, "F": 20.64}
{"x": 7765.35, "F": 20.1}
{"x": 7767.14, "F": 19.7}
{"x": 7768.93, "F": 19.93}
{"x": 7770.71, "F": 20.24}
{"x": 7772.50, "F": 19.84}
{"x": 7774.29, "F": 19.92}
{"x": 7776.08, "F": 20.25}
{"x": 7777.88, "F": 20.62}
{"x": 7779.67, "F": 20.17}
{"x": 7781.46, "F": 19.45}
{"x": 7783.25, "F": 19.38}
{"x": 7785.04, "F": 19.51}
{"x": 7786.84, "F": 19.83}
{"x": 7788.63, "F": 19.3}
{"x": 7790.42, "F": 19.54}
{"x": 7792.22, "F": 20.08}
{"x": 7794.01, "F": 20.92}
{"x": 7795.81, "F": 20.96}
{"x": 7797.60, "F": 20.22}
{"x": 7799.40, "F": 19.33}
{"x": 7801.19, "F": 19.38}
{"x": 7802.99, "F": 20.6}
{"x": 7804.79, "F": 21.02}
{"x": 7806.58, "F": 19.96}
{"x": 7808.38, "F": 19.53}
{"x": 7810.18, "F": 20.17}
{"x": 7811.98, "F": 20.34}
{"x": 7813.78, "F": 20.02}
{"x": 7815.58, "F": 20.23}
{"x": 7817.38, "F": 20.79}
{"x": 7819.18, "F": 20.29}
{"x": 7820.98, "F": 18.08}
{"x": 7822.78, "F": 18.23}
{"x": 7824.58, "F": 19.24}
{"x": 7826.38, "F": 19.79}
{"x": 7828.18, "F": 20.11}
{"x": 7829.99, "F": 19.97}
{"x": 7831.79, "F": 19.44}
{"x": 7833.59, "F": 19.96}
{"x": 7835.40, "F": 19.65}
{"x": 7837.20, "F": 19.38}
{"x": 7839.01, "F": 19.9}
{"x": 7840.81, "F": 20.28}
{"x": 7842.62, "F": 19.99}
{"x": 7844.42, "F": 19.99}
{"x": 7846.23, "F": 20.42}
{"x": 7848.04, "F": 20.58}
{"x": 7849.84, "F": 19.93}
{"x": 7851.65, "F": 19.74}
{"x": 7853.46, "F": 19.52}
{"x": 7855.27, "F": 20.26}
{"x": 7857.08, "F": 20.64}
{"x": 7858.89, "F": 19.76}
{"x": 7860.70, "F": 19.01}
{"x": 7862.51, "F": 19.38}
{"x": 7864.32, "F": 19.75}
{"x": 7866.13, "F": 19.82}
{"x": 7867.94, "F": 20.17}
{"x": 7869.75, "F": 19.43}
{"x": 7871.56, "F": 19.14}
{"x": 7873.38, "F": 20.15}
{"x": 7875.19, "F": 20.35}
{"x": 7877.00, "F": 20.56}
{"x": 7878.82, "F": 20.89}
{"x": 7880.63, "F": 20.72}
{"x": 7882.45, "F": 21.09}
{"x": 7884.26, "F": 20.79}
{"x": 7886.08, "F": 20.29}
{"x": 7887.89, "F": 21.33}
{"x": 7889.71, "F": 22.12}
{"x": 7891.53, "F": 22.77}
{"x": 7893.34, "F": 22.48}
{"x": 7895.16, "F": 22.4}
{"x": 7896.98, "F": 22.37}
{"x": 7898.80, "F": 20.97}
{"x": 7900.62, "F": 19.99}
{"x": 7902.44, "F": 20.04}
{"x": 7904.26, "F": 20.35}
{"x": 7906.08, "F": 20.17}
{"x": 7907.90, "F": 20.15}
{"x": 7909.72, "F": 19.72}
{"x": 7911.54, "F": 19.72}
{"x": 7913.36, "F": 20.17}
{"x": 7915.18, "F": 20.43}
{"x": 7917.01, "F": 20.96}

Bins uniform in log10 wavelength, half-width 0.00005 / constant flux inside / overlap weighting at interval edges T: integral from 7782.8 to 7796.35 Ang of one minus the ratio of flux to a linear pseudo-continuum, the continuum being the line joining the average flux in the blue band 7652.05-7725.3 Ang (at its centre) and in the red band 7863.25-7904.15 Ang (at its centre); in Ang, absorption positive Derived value 0.1 Ang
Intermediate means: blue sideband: 19.4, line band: 19.9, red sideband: 20.8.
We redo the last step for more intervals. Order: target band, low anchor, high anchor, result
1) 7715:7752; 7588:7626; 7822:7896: 1.0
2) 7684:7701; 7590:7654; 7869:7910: 1.8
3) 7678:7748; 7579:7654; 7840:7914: 3.9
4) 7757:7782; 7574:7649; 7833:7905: 0.8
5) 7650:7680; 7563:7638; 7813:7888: 2.4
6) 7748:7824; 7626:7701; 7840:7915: 1.8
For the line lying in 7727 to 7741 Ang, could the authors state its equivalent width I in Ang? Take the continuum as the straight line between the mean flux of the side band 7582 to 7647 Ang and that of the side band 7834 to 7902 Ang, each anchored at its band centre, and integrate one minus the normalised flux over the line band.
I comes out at 0.2 Ang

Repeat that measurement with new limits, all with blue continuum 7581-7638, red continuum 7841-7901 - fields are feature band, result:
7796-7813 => 0.44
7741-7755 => 1.36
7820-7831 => 0.72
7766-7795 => 1.06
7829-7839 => 0.43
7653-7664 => 0.82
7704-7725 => 0.84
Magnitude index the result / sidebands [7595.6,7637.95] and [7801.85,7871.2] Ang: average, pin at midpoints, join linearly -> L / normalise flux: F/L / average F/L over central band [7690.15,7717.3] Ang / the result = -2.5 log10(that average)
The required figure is 0.07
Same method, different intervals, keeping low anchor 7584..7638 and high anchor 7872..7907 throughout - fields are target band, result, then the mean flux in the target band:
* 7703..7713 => 0.06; 19.8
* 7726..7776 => 0.06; 19.8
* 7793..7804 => 0.04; 20.2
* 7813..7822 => 0.06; 19.9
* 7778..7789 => 0.07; 19.7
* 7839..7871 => 0.06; 19.9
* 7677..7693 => 0.07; 19.6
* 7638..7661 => -0.02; 21.4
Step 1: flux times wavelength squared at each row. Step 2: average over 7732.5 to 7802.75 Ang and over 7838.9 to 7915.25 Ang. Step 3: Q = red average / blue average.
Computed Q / 1.06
